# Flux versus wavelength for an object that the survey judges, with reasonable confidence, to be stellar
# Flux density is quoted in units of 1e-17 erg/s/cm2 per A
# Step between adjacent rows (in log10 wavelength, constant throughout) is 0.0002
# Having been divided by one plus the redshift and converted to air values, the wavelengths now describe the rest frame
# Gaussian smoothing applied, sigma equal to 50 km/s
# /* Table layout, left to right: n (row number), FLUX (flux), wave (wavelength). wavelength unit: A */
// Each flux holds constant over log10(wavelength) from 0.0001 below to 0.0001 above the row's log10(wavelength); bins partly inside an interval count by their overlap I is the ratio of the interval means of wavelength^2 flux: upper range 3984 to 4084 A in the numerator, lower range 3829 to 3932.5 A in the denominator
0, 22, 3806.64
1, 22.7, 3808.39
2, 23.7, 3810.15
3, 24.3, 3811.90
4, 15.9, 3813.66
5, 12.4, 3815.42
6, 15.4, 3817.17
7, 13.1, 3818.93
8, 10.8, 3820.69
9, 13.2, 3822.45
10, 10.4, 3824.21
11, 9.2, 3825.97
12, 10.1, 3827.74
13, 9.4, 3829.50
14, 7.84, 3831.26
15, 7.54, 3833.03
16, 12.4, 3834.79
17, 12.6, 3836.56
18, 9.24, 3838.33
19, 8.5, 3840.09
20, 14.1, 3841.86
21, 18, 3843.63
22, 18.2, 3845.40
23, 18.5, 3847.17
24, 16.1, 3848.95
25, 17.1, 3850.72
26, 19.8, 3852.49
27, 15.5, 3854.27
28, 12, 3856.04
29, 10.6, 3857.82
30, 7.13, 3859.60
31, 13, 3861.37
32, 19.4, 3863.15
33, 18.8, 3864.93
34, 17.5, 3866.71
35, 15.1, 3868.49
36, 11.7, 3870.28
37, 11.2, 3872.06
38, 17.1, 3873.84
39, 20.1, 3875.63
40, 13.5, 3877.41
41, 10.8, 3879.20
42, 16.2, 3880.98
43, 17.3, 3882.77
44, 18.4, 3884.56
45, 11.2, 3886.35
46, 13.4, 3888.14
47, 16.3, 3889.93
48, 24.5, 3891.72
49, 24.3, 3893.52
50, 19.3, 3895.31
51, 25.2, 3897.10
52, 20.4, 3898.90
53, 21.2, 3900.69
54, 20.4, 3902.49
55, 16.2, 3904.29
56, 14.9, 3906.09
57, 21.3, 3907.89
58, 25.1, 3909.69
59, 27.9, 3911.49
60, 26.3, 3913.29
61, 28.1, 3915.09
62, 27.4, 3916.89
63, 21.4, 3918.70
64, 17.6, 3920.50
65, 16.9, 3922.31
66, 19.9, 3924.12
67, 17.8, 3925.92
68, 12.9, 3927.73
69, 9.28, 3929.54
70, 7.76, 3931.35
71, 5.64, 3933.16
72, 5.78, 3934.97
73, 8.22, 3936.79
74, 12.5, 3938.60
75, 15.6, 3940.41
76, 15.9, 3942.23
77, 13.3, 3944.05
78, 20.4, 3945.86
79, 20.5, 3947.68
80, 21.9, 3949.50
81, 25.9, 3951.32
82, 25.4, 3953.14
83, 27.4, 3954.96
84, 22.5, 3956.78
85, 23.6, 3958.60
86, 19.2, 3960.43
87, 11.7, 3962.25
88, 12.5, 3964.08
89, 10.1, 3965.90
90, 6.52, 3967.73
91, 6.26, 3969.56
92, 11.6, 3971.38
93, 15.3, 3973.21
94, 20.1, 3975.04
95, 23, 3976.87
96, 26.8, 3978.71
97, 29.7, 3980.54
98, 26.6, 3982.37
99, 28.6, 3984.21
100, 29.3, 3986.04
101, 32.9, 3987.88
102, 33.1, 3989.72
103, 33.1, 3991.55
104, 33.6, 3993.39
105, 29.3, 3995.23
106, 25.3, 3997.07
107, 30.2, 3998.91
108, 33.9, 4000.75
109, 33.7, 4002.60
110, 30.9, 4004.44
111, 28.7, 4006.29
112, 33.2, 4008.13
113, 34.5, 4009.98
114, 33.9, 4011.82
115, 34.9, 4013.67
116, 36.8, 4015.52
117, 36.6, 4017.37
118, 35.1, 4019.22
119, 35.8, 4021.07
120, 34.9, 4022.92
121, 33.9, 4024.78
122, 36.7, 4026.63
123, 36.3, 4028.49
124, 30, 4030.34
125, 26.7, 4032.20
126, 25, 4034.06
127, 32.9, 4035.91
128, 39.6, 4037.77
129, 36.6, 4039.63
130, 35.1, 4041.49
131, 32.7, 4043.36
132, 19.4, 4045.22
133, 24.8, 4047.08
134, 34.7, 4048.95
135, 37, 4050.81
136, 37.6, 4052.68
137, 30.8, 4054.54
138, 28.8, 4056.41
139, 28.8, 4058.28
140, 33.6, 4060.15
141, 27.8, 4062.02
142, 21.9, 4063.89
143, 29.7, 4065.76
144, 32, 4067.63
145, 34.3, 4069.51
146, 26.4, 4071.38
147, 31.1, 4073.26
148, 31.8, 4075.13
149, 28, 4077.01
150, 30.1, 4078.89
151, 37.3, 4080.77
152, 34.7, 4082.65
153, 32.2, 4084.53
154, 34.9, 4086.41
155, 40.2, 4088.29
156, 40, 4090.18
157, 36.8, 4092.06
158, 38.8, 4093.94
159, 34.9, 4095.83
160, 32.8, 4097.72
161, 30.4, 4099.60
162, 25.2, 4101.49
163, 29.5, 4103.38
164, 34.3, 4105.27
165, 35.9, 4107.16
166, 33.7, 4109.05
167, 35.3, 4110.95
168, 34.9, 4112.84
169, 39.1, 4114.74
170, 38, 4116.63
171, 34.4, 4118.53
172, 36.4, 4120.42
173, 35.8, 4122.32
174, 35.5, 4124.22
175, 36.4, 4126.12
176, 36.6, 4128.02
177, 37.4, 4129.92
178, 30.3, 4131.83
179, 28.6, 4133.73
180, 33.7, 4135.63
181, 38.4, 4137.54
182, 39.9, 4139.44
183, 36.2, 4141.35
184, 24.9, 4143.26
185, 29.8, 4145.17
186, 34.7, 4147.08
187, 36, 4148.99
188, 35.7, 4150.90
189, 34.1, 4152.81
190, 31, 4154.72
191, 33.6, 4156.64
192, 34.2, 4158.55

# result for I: 2.1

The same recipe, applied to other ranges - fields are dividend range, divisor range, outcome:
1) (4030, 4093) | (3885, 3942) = 1.93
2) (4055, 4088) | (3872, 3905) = 1.89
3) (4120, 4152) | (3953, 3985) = 1.96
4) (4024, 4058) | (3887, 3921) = 1.59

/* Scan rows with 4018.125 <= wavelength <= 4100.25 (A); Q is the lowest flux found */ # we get 19.4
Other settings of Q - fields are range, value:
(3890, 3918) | 14.9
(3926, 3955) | 5.64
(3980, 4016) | 25.3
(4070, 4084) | 26.4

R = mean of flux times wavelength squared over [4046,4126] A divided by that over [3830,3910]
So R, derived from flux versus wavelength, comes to 2.32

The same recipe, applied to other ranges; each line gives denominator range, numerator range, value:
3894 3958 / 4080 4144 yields 2.03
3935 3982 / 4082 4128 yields 2.13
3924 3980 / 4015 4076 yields 2.09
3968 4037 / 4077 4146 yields 1.23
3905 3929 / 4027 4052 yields 1.60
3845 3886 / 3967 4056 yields 2.11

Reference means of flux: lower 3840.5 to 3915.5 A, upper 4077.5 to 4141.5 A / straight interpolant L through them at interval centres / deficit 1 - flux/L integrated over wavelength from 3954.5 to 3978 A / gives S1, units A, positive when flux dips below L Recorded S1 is 7.9 A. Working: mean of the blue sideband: 17.6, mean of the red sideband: 34.9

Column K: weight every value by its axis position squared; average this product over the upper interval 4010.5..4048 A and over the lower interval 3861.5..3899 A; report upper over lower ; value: 2.08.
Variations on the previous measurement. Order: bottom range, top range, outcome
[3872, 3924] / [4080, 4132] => 1.99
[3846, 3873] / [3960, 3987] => 1.32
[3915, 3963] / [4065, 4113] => 2.06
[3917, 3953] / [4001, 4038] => 2.22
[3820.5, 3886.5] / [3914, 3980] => 1.29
